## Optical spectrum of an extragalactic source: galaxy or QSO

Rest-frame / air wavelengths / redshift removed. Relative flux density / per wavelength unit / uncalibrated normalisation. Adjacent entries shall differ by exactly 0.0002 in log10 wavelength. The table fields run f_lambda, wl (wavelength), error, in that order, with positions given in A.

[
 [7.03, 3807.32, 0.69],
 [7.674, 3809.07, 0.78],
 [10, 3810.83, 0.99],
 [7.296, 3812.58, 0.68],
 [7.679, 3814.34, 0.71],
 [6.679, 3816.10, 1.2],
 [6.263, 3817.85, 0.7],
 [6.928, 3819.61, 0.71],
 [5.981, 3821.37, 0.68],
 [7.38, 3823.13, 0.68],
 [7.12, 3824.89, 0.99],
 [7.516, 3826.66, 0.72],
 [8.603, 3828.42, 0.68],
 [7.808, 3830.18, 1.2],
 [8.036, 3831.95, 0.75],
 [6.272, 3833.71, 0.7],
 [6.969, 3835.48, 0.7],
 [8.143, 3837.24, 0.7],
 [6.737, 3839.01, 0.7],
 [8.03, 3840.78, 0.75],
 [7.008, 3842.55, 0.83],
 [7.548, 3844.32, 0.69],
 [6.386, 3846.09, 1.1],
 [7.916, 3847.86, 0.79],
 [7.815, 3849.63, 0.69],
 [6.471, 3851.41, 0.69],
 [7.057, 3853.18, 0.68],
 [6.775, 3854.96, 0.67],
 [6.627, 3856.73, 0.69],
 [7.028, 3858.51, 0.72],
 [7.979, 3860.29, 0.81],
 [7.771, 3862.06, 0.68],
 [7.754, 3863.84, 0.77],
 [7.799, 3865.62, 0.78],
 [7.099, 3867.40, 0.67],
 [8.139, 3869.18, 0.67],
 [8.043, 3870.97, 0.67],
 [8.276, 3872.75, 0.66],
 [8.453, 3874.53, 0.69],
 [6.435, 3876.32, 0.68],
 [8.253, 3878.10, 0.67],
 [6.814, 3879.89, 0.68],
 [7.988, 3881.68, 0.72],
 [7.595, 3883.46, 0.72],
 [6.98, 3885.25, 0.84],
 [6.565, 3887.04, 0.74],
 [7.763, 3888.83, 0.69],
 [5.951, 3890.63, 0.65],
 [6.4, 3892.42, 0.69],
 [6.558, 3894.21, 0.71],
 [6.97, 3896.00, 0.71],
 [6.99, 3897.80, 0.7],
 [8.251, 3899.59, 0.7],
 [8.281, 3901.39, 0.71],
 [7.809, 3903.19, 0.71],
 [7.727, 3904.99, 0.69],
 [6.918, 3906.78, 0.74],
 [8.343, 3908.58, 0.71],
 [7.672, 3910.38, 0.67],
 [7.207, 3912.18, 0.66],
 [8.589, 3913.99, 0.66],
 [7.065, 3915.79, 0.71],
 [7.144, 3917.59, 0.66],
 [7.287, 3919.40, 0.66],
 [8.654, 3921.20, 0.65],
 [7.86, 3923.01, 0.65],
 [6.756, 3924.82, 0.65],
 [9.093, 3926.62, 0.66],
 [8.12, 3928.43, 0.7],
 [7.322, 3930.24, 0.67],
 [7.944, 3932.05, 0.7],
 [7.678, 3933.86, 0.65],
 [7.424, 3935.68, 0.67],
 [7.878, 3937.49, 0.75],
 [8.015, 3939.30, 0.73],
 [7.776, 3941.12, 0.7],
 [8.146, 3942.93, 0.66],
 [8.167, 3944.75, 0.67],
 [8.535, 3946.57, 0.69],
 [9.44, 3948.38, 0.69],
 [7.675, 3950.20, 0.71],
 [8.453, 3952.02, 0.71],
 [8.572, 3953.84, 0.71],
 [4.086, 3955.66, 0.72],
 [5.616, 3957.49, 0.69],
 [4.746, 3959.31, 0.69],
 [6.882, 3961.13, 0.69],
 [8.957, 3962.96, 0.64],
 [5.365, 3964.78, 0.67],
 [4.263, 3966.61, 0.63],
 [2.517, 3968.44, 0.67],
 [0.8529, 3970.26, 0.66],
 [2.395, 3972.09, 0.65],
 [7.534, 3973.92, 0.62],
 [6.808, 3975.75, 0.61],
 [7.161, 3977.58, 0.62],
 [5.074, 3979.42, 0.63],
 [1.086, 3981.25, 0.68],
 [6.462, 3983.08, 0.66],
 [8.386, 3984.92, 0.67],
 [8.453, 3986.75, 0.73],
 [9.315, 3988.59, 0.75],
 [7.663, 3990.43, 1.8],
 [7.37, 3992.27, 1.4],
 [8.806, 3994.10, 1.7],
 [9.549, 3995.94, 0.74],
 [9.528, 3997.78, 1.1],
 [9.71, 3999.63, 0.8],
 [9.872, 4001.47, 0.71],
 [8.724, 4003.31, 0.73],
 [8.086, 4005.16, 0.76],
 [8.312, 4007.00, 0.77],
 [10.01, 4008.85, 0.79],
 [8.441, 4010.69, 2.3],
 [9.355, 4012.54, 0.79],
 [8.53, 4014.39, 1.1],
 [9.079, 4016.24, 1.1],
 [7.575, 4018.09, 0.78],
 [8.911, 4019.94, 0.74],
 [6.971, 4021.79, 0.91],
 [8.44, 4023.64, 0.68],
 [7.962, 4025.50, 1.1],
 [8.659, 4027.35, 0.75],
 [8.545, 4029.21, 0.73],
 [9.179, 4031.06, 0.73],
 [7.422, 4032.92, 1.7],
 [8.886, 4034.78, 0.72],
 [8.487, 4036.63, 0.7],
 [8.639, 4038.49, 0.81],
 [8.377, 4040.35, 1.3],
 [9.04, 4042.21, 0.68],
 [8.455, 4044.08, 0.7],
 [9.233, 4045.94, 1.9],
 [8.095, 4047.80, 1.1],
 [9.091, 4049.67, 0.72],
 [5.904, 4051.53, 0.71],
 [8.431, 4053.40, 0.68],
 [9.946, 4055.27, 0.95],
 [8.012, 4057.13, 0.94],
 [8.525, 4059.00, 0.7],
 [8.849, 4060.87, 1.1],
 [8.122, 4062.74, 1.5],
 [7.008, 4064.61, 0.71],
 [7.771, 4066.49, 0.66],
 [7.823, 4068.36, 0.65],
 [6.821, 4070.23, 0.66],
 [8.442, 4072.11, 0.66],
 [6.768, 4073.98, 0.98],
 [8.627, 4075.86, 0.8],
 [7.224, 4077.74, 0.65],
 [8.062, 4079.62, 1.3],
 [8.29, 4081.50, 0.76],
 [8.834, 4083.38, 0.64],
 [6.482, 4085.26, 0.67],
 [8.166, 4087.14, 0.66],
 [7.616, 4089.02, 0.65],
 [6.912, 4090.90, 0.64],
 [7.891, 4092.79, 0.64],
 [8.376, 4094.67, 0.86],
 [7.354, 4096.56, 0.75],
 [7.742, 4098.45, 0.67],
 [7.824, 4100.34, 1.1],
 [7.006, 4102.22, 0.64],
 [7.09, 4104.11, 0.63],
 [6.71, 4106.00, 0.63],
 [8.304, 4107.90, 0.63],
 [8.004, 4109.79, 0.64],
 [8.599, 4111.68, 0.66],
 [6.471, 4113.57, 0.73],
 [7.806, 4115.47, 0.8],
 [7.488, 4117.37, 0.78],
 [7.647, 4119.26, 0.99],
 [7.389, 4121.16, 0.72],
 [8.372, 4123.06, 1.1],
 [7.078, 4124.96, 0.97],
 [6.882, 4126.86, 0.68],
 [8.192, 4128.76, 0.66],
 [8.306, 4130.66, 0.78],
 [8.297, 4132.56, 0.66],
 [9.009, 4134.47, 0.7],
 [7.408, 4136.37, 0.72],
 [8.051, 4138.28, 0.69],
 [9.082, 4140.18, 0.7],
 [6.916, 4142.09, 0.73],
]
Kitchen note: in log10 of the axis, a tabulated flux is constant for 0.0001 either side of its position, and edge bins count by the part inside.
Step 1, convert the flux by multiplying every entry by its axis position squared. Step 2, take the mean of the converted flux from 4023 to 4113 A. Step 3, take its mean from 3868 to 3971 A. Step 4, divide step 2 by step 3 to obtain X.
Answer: 1.19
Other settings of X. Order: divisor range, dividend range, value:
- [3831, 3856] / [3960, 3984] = 0.74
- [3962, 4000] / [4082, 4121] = 1.24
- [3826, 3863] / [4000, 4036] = 1.28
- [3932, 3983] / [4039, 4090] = 1.34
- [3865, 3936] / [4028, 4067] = 1.20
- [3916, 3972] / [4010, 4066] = 1.27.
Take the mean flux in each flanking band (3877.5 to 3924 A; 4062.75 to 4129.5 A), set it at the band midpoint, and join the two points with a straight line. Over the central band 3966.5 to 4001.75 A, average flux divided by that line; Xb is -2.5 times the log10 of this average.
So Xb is 0.14 mag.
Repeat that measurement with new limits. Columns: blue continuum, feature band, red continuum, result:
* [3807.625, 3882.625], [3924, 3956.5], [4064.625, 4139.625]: -0.04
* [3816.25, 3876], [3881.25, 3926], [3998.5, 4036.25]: 0.05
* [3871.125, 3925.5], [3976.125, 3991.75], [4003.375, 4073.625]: 0.19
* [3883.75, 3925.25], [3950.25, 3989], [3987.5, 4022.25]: 0.38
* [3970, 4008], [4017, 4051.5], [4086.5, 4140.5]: -0.12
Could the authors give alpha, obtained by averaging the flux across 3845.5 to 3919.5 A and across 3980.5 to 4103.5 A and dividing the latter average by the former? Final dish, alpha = 1.1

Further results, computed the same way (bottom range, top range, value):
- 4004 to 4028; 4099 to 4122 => 0.89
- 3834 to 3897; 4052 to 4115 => 1.07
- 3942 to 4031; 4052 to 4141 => 1.06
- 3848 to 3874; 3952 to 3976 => 0.71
